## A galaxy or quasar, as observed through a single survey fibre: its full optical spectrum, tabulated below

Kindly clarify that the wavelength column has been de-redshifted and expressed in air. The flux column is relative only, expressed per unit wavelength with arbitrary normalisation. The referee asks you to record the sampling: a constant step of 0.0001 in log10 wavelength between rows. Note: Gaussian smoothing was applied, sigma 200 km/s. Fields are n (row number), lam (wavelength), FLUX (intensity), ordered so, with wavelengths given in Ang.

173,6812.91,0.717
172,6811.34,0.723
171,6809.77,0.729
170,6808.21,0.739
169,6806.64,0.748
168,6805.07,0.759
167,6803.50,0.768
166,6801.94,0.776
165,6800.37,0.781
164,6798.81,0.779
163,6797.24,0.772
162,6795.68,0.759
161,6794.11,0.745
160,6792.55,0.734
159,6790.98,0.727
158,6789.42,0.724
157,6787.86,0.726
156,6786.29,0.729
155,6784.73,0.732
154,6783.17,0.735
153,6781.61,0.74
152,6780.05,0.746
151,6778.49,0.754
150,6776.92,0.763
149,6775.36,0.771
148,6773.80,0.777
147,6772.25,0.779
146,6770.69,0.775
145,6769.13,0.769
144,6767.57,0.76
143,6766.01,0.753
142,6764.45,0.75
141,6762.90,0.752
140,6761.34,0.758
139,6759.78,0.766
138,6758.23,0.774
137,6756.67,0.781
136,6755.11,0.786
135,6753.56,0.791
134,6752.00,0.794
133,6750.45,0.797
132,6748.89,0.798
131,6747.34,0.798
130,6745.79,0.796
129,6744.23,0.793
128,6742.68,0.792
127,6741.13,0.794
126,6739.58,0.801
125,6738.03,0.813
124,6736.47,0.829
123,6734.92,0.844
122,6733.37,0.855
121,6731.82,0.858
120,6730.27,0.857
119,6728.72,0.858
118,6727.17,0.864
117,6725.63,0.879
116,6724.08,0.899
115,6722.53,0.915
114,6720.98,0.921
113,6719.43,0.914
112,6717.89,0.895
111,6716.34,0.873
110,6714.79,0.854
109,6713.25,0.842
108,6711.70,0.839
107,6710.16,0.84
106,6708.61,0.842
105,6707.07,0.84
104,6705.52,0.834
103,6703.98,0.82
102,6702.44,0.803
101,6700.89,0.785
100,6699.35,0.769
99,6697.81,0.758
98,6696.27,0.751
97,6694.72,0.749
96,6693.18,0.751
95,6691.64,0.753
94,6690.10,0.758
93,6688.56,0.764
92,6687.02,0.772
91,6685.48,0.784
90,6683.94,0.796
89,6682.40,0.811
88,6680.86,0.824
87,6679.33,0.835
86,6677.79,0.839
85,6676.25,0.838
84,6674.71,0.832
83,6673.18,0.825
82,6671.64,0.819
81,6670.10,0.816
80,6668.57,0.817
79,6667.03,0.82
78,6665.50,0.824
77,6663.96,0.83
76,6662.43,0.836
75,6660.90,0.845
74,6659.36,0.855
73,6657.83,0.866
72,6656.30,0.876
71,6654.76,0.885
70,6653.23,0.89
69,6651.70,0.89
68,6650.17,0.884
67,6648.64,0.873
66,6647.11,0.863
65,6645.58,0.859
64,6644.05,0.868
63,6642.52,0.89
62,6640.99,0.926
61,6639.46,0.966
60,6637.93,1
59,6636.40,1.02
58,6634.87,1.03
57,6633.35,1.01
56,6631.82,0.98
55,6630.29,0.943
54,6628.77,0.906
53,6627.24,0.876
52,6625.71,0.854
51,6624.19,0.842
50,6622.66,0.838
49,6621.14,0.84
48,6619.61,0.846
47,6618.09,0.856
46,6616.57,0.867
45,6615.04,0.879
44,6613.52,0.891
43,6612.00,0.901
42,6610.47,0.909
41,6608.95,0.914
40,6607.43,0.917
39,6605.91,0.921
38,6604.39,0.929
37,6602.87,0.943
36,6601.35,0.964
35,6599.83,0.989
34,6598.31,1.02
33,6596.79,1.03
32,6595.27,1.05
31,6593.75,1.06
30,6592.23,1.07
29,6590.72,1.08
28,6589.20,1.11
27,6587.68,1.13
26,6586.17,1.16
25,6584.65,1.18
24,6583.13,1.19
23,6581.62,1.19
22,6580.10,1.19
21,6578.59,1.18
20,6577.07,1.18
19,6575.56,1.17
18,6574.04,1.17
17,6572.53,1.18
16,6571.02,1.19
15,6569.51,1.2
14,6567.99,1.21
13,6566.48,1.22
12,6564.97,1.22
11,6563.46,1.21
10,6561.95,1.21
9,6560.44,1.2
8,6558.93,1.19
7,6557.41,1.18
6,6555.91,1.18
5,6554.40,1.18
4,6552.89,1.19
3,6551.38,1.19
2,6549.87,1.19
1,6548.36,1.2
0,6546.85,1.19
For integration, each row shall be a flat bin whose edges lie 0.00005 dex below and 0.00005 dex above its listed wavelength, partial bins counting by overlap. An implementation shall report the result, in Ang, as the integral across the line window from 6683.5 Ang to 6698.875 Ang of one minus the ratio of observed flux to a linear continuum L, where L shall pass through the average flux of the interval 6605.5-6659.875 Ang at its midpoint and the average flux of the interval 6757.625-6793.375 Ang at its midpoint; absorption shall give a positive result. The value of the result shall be 1.41 Ang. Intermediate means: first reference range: 0.901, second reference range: 0.752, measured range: 0.763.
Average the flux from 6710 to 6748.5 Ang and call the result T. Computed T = 0.849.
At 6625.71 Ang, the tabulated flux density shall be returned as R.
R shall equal 0.854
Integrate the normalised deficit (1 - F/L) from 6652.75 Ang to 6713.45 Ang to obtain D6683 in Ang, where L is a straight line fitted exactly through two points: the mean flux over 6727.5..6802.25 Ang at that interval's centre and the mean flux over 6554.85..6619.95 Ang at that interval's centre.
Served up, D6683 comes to 6.7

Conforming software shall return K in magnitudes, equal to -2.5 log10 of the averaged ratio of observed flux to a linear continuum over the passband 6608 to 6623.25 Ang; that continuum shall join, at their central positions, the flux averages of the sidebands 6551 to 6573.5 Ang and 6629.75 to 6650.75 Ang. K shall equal 0.17 mag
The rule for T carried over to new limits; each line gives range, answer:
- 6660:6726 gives 0.823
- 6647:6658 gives 0.88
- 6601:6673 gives 0.89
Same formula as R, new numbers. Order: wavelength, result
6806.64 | 0.748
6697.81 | 0.758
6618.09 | 0.856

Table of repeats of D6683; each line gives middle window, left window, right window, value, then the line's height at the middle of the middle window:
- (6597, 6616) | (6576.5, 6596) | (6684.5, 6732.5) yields 2.7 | 1.08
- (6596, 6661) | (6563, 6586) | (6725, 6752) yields 9.6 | 1.07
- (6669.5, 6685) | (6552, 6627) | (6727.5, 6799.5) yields 1.6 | 0.918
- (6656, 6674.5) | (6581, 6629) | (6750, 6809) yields 1.3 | 0.9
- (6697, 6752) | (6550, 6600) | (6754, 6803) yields 1.7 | 0.864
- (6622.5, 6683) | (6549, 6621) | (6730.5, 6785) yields 5.5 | 0.966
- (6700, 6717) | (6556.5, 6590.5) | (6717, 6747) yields 1.3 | 0.9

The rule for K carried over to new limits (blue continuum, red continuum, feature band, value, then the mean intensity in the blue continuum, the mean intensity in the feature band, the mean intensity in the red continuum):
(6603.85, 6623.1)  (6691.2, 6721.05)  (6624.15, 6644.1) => -0.085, 0.886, 0.942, 0.82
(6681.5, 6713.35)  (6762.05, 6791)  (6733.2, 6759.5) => -0.046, 0.792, 0.8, 0.751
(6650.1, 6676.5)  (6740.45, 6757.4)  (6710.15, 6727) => -0.089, 0.846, 0.881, 0.793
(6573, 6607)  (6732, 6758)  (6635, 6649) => 0.076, 1.09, 0.924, 0.804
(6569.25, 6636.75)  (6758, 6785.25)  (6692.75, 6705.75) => 0.117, 1.01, 0.779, 0.759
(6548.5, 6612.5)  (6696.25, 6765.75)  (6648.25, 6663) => 0.115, 1.11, 0.871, 0.822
